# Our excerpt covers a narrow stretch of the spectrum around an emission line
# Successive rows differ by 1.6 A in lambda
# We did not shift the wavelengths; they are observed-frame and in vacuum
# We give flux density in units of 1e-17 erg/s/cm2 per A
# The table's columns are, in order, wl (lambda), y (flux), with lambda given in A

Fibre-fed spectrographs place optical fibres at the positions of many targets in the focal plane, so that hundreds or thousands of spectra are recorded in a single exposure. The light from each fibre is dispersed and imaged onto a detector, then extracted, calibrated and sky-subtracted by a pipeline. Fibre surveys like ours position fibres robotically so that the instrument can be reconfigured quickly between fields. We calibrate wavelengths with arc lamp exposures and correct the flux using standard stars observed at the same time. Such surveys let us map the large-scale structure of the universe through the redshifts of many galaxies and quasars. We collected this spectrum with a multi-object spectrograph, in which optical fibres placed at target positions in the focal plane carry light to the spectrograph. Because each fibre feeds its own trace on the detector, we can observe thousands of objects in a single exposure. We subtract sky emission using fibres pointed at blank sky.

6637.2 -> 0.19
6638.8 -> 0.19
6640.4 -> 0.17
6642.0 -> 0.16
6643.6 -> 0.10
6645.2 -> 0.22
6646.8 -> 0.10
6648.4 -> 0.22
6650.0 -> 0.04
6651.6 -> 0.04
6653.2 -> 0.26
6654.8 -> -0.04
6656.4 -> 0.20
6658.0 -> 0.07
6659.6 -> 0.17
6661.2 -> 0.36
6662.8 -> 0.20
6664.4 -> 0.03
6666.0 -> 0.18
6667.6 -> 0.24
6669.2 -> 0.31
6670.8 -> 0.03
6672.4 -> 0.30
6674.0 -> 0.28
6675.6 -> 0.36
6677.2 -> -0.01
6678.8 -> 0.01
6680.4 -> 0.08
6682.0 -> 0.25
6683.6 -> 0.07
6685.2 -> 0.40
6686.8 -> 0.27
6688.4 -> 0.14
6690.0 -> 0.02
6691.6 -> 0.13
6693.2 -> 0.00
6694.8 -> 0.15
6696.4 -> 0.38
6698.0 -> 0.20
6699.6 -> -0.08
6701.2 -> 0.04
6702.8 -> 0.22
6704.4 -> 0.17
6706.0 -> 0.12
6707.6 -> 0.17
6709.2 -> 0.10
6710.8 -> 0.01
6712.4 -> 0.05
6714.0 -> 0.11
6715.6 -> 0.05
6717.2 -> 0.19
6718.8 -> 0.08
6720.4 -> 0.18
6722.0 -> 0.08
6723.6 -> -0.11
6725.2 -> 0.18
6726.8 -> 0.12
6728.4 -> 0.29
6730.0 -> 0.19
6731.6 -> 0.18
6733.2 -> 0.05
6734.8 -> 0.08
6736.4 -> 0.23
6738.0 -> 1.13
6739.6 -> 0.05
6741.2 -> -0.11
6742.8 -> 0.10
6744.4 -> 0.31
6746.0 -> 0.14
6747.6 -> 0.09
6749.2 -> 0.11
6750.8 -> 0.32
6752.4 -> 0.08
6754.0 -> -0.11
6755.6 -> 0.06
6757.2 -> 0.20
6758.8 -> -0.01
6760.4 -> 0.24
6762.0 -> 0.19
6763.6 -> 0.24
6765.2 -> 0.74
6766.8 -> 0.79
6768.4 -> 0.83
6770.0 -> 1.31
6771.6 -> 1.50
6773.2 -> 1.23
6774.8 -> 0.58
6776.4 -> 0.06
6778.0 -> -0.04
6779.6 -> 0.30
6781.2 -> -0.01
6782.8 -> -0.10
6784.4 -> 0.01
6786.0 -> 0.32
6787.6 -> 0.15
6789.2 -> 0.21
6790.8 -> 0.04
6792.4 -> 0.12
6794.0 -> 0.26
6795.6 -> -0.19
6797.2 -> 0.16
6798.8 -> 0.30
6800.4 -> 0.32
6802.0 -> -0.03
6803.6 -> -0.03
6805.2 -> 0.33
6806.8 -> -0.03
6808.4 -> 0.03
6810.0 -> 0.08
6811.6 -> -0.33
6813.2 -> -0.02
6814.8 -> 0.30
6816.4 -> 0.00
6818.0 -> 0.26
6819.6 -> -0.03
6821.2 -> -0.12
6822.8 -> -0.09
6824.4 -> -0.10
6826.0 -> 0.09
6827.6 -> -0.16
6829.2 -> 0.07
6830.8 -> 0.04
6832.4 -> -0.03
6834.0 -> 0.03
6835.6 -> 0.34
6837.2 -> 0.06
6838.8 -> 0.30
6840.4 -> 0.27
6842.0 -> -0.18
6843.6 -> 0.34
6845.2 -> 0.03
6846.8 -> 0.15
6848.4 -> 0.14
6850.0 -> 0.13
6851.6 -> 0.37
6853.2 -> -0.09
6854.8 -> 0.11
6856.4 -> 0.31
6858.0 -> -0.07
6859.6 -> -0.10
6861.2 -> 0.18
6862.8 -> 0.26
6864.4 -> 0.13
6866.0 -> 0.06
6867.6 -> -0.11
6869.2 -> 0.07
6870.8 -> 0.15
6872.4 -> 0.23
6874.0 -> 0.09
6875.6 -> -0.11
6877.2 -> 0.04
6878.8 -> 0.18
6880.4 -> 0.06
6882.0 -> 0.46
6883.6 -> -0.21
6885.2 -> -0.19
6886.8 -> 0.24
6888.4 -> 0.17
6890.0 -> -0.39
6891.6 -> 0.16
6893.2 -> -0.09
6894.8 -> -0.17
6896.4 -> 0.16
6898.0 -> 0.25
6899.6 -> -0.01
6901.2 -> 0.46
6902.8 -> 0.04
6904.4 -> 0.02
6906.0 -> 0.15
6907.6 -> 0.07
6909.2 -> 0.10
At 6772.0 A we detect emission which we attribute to [O II]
